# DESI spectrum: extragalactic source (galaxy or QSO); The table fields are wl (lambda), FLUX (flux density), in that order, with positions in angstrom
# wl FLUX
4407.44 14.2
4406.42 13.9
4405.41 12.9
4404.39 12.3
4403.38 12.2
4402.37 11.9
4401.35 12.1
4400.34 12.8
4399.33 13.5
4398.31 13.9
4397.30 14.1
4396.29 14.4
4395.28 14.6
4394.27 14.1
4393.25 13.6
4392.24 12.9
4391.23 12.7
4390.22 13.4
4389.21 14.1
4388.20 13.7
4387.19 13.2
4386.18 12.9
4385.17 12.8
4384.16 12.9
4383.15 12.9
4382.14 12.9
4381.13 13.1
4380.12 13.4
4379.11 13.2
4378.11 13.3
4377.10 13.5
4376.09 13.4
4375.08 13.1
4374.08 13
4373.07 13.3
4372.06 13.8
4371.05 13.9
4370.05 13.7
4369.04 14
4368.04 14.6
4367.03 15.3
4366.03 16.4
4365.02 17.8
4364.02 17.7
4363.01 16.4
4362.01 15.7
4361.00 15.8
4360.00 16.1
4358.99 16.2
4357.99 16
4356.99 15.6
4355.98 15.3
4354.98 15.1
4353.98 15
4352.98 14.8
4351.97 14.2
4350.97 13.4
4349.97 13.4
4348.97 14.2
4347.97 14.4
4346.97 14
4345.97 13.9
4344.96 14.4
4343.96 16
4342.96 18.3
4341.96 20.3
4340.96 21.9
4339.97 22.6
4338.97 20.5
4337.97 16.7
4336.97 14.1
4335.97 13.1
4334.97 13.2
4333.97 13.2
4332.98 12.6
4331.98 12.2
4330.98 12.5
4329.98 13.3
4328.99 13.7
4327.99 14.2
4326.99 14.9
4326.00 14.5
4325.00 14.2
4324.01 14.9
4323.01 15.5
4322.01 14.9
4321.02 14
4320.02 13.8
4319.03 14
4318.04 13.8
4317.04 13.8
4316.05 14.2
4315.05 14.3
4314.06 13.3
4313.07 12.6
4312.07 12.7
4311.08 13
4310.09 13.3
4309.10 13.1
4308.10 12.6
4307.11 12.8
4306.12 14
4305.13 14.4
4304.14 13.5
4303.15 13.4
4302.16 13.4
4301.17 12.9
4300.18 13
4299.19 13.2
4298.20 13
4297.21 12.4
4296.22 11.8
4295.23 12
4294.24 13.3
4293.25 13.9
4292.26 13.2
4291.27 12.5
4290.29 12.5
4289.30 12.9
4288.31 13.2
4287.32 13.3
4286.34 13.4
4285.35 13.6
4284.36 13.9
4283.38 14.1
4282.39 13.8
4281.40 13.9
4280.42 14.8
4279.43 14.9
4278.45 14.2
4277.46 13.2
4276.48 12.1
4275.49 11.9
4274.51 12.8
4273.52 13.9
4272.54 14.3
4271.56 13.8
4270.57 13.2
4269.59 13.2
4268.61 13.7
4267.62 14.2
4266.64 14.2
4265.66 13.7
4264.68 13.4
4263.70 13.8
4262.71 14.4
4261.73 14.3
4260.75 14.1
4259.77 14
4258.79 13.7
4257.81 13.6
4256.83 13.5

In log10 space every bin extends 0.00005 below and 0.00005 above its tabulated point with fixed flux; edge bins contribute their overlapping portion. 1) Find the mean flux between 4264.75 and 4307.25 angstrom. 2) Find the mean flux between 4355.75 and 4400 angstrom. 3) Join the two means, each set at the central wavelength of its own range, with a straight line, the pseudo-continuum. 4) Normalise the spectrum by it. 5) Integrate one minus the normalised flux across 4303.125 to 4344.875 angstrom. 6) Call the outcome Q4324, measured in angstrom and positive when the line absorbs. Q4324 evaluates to -2.7 angstrom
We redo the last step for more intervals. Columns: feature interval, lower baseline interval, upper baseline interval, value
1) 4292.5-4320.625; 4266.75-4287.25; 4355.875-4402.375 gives 1.0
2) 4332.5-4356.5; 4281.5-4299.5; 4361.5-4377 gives -2.3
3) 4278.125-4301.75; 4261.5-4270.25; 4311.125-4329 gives 1.1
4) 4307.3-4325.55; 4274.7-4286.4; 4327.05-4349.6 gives 1.2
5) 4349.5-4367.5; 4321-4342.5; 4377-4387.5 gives -1.8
